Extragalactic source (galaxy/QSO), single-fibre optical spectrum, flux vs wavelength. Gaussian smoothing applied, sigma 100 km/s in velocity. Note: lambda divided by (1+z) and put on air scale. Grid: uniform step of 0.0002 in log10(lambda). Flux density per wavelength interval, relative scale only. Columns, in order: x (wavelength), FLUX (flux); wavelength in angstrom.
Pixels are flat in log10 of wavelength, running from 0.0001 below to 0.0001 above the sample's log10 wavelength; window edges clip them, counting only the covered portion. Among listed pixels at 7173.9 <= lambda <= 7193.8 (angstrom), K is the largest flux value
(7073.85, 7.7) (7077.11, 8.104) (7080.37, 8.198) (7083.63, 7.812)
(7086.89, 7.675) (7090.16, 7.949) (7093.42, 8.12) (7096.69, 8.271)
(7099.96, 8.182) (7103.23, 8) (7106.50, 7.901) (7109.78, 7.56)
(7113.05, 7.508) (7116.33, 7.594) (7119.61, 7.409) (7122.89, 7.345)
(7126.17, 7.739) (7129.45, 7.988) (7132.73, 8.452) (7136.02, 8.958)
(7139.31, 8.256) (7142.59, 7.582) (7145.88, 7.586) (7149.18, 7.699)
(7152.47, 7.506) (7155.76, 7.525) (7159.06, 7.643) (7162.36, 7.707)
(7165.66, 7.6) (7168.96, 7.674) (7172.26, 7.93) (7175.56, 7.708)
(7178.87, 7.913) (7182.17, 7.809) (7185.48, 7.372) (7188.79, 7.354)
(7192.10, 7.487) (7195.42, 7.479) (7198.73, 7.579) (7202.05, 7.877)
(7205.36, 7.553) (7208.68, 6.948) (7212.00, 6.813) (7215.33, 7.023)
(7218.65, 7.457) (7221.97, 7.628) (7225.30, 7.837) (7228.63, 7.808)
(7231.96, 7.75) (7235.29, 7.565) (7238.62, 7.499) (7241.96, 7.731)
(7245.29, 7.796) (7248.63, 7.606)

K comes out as 7.913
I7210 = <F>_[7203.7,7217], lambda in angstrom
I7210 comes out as 7.09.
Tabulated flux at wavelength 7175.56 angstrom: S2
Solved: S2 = 7.708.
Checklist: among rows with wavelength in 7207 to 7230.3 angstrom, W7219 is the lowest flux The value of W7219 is 6.813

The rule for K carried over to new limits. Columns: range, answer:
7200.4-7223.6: 7.877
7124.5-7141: 8.958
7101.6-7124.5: 8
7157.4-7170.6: 7.707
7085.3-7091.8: 7.949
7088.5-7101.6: 8.271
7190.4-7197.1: 7.487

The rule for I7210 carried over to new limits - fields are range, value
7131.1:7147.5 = 8.17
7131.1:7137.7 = 8.69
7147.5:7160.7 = 7.59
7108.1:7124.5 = 7.48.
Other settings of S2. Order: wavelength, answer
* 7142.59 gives 7.582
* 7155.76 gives 7.525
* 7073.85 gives 7.7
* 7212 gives 6.813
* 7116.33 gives 7.594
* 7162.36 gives 7.707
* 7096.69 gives 8.271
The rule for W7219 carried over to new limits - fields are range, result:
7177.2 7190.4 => 7.354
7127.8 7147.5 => 7.582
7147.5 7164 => 7.506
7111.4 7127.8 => 7.345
